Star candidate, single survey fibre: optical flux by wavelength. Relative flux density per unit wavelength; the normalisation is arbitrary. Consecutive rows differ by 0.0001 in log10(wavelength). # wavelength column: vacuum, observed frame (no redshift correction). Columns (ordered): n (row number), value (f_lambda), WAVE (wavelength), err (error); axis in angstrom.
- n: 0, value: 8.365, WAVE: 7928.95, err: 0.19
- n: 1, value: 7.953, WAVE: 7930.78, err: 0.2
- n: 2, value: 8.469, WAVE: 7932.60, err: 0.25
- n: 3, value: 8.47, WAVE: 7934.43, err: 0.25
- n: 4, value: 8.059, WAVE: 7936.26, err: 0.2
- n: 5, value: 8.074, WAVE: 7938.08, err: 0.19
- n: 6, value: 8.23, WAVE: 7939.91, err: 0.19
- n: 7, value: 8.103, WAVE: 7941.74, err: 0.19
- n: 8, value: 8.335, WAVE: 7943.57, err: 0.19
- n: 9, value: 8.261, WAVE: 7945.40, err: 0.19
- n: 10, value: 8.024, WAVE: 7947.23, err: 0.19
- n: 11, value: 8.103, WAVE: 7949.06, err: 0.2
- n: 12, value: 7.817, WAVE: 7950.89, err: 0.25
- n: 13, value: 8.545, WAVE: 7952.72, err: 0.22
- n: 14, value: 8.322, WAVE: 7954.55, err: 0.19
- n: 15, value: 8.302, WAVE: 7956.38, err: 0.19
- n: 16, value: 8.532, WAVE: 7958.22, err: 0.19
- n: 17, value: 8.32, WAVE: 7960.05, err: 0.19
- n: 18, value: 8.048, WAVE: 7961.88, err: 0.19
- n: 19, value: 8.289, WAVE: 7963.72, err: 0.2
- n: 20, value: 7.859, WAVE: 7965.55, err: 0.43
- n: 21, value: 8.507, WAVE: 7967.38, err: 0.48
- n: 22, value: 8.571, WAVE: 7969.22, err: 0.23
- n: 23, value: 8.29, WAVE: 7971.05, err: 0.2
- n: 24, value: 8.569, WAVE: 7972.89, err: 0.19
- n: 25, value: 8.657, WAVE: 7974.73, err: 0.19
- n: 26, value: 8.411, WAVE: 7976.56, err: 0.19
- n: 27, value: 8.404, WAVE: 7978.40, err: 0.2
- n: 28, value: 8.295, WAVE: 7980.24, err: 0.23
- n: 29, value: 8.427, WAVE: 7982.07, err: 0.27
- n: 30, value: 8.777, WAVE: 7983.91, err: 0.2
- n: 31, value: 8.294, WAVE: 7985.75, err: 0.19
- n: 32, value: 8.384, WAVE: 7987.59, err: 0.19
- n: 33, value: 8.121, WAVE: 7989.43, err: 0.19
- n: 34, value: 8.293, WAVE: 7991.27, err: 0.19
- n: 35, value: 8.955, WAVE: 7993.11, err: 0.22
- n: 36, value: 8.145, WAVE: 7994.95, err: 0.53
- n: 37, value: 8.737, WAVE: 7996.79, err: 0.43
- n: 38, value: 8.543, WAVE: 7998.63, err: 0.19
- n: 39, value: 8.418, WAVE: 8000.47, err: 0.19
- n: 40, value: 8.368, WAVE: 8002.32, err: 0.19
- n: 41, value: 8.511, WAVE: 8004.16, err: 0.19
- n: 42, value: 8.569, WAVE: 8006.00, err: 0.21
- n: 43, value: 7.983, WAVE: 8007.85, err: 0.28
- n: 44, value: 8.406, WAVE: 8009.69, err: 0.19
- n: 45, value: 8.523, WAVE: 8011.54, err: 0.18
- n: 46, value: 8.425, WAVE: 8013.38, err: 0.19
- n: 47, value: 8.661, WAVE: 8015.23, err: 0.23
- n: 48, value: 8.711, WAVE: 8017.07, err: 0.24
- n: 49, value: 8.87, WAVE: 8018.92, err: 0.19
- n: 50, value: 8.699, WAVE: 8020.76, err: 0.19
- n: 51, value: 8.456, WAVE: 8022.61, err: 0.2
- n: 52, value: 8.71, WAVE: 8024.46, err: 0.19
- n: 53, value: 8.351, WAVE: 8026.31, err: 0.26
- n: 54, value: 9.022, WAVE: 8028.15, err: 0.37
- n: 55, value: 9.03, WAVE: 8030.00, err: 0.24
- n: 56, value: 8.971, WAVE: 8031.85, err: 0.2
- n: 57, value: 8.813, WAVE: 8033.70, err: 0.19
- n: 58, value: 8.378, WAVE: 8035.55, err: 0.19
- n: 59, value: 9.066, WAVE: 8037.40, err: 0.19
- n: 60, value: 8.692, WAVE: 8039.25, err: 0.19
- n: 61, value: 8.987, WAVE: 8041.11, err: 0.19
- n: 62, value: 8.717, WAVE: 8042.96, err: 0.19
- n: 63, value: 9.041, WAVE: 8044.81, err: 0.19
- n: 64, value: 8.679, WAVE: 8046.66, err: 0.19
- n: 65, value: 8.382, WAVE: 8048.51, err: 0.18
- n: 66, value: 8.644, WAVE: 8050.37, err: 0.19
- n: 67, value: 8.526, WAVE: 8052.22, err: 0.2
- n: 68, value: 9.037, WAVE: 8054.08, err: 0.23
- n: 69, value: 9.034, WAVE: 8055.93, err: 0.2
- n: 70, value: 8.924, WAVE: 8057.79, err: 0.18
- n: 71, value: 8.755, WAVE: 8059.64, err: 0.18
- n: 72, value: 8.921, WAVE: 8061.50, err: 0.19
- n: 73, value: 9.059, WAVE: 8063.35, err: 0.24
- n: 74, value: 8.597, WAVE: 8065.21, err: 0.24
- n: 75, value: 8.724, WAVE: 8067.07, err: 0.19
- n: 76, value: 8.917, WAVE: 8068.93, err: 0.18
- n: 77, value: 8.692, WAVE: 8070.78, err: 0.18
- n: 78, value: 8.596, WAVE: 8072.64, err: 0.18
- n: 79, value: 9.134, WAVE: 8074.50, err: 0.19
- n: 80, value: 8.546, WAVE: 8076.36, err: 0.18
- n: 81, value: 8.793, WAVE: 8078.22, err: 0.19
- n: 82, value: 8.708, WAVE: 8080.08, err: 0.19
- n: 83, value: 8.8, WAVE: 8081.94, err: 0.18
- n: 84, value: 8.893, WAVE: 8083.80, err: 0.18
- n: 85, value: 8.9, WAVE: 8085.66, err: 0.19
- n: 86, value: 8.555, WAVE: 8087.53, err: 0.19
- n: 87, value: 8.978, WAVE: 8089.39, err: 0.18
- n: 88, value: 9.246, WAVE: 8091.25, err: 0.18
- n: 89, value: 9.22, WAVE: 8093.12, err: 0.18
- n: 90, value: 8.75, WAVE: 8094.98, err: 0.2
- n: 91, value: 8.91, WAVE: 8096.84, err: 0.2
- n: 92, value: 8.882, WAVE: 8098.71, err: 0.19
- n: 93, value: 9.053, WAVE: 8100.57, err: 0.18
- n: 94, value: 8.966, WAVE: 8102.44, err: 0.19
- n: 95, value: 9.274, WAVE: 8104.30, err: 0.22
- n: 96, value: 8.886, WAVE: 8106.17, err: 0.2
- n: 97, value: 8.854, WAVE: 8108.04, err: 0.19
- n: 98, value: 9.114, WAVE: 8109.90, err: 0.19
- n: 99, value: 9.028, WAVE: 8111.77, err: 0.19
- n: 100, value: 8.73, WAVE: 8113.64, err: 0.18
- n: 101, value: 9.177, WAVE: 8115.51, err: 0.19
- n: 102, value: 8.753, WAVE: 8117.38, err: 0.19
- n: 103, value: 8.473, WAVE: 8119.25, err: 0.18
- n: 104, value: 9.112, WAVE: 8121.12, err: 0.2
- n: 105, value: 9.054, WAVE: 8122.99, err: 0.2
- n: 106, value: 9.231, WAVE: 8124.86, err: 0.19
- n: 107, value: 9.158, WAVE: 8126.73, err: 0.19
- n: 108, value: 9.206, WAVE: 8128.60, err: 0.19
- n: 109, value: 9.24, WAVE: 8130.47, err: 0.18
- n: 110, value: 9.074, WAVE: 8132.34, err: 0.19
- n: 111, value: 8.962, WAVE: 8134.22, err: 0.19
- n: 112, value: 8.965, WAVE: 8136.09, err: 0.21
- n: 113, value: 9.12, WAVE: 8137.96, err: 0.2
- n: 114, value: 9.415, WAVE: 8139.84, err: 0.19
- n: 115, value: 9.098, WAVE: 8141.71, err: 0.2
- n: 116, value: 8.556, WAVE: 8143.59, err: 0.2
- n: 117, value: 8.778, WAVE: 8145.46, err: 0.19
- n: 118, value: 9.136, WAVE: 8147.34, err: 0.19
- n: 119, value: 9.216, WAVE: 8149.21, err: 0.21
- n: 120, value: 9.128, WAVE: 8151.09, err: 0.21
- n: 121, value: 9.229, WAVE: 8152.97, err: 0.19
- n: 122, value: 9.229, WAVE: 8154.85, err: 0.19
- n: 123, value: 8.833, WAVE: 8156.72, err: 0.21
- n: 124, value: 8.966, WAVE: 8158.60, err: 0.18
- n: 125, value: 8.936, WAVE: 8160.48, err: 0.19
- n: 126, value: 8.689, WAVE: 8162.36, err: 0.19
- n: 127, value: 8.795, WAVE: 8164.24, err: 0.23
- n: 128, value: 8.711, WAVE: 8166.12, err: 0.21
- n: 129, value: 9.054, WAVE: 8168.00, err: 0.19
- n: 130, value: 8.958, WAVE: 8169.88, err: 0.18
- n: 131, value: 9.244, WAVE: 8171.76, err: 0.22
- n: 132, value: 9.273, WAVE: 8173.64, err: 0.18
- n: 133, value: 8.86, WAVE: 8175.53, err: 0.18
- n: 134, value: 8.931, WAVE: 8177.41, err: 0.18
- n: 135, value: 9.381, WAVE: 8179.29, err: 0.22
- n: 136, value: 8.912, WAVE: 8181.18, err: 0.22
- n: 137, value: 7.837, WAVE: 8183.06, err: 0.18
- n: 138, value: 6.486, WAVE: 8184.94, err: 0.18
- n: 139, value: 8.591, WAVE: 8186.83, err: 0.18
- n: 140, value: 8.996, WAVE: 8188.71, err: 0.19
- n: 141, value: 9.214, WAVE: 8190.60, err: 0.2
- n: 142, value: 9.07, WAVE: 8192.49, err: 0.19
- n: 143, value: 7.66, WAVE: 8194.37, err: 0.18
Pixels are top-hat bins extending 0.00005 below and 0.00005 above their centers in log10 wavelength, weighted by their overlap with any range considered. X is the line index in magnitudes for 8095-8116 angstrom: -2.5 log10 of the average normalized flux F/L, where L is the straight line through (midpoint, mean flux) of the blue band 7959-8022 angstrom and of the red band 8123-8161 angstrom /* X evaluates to -0.01 mag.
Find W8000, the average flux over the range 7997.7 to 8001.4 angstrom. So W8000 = 8.47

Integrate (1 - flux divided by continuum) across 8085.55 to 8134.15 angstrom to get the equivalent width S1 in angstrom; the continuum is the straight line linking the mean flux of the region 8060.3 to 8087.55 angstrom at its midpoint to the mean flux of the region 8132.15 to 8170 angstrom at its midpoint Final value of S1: -0.6 angstrom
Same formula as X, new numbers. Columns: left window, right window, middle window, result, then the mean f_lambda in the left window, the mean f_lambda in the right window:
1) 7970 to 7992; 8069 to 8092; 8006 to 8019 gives 0.01 mag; 8.41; 8.82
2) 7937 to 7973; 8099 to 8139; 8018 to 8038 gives -0.02 mag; 8.25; 9.02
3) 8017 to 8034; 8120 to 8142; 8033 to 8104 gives 0.01 mag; 8.76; 9.13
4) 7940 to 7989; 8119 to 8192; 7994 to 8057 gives -0.02 mag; 8.32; 8.93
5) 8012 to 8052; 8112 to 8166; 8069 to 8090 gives 0.01 mag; 8.72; 9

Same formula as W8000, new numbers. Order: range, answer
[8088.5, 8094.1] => 9.15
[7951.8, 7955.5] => 8.44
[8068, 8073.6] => 8.74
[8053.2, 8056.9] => 9.03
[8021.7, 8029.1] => 8.64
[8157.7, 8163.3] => 8.86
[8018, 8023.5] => 8.68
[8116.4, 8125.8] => 8.93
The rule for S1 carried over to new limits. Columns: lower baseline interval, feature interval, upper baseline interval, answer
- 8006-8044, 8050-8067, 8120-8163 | -0.10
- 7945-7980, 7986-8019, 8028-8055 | 0.33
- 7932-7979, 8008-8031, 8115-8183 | -0.29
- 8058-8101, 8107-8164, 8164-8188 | -1.63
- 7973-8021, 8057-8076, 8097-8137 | -0.08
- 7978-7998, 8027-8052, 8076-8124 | -0.38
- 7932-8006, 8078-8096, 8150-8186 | -0.55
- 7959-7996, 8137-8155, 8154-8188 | -0.77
